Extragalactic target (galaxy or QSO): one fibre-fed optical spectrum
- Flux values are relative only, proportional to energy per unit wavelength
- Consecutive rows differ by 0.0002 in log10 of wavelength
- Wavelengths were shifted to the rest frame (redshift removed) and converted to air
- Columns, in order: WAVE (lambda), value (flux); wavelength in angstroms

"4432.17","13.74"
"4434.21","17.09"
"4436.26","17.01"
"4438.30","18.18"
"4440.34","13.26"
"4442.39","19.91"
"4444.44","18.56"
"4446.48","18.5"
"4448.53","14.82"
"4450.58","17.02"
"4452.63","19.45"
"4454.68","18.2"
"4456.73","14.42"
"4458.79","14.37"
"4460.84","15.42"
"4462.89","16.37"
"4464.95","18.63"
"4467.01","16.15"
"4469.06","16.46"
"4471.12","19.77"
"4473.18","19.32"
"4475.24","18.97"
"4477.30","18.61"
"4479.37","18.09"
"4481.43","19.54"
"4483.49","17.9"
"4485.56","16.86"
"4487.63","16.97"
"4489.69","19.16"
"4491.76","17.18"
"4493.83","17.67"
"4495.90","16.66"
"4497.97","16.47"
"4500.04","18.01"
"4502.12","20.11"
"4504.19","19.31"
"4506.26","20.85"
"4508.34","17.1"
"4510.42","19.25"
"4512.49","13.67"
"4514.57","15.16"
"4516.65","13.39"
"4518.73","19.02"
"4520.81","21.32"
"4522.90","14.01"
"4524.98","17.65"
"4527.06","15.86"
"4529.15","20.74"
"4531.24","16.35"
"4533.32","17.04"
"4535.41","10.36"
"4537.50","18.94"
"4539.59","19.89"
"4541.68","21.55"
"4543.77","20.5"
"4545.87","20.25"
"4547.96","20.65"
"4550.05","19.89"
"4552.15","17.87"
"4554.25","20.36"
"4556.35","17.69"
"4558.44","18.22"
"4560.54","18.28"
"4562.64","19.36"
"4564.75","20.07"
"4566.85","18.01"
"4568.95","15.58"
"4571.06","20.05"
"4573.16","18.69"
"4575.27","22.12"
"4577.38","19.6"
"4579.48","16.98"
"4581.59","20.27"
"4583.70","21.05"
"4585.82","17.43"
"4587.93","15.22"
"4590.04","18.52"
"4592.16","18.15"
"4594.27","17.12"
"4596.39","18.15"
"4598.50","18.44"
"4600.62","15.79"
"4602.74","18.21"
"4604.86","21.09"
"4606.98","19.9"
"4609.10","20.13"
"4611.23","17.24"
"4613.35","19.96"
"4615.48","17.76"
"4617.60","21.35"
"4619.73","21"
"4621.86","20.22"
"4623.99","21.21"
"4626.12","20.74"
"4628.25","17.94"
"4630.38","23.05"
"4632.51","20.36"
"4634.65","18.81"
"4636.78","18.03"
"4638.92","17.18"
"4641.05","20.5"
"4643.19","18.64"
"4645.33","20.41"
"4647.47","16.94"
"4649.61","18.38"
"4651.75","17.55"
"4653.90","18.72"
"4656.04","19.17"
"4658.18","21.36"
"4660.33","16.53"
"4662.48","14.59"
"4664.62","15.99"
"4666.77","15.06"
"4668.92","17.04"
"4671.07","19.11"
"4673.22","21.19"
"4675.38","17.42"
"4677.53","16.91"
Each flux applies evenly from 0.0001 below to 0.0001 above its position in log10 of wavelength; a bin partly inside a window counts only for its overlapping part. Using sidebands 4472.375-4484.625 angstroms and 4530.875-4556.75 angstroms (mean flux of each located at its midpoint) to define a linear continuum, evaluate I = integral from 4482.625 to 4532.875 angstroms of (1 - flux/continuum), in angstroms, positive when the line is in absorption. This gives 3.1 angstroms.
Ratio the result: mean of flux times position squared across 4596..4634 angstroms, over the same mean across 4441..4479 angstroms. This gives 1.20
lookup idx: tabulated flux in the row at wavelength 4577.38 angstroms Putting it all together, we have 19.6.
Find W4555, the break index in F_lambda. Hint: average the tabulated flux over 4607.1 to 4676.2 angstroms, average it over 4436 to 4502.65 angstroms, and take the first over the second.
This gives 1.08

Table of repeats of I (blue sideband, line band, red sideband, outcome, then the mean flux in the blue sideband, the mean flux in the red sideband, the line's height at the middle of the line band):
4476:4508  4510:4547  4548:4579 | 2.3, 18.2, 19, 18.6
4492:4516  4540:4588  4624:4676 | -3.2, 17.6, 18.6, 18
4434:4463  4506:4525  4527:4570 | 1.1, 16.8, 18.5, 18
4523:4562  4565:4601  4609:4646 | 1.1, 18.4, 19.7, 19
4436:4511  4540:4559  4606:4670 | -1.5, 17.7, 18.9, 18.2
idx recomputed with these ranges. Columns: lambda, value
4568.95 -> 15.58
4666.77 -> 15.06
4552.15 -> 17.87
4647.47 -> 16.94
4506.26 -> 20.85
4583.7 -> 21.05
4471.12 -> 19.77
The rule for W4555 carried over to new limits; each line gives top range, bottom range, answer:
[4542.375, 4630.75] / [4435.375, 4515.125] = 1.09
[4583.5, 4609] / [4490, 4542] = 1.04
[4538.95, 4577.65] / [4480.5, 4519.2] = 1.10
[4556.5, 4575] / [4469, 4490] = 1.01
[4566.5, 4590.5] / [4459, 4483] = 1.05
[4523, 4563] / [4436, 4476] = 1.07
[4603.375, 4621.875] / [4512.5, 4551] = 1.11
